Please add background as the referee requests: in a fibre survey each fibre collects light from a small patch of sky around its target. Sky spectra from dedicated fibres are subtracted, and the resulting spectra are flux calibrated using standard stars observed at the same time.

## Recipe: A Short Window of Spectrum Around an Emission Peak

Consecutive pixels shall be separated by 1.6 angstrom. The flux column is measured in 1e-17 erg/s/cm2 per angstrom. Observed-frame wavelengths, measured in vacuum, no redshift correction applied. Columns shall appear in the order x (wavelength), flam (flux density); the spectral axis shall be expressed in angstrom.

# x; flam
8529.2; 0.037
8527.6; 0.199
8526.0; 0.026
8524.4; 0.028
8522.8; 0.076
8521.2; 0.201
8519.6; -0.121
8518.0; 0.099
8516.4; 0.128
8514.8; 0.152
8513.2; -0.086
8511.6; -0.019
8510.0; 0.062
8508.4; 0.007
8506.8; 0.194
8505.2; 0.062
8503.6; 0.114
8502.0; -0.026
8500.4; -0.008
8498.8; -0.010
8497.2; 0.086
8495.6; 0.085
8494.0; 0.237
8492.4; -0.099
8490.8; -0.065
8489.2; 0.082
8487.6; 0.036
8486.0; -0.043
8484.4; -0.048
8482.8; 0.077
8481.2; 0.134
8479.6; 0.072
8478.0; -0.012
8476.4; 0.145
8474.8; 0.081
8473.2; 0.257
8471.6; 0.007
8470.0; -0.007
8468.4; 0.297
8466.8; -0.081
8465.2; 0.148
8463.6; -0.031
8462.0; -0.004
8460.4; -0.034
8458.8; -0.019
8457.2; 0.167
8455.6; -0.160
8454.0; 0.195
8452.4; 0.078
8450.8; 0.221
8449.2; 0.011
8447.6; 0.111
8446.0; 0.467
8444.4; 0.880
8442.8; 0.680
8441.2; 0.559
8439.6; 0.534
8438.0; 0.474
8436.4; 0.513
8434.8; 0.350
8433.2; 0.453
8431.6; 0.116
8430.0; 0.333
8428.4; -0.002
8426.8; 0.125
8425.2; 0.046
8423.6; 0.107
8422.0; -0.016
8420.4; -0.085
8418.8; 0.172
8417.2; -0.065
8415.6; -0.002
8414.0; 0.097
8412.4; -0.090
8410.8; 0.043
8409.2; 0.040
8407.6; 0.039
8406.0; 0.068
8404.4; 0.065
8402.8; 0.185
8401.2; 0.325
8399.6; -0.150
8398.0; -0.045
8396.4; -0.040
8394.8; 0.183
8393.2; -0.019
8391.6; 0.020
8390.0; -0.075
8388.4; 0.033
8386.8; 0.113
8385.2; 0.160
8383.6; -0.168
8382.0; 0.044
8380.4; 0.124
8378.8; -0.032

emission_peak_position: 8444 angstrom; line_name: [O II]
